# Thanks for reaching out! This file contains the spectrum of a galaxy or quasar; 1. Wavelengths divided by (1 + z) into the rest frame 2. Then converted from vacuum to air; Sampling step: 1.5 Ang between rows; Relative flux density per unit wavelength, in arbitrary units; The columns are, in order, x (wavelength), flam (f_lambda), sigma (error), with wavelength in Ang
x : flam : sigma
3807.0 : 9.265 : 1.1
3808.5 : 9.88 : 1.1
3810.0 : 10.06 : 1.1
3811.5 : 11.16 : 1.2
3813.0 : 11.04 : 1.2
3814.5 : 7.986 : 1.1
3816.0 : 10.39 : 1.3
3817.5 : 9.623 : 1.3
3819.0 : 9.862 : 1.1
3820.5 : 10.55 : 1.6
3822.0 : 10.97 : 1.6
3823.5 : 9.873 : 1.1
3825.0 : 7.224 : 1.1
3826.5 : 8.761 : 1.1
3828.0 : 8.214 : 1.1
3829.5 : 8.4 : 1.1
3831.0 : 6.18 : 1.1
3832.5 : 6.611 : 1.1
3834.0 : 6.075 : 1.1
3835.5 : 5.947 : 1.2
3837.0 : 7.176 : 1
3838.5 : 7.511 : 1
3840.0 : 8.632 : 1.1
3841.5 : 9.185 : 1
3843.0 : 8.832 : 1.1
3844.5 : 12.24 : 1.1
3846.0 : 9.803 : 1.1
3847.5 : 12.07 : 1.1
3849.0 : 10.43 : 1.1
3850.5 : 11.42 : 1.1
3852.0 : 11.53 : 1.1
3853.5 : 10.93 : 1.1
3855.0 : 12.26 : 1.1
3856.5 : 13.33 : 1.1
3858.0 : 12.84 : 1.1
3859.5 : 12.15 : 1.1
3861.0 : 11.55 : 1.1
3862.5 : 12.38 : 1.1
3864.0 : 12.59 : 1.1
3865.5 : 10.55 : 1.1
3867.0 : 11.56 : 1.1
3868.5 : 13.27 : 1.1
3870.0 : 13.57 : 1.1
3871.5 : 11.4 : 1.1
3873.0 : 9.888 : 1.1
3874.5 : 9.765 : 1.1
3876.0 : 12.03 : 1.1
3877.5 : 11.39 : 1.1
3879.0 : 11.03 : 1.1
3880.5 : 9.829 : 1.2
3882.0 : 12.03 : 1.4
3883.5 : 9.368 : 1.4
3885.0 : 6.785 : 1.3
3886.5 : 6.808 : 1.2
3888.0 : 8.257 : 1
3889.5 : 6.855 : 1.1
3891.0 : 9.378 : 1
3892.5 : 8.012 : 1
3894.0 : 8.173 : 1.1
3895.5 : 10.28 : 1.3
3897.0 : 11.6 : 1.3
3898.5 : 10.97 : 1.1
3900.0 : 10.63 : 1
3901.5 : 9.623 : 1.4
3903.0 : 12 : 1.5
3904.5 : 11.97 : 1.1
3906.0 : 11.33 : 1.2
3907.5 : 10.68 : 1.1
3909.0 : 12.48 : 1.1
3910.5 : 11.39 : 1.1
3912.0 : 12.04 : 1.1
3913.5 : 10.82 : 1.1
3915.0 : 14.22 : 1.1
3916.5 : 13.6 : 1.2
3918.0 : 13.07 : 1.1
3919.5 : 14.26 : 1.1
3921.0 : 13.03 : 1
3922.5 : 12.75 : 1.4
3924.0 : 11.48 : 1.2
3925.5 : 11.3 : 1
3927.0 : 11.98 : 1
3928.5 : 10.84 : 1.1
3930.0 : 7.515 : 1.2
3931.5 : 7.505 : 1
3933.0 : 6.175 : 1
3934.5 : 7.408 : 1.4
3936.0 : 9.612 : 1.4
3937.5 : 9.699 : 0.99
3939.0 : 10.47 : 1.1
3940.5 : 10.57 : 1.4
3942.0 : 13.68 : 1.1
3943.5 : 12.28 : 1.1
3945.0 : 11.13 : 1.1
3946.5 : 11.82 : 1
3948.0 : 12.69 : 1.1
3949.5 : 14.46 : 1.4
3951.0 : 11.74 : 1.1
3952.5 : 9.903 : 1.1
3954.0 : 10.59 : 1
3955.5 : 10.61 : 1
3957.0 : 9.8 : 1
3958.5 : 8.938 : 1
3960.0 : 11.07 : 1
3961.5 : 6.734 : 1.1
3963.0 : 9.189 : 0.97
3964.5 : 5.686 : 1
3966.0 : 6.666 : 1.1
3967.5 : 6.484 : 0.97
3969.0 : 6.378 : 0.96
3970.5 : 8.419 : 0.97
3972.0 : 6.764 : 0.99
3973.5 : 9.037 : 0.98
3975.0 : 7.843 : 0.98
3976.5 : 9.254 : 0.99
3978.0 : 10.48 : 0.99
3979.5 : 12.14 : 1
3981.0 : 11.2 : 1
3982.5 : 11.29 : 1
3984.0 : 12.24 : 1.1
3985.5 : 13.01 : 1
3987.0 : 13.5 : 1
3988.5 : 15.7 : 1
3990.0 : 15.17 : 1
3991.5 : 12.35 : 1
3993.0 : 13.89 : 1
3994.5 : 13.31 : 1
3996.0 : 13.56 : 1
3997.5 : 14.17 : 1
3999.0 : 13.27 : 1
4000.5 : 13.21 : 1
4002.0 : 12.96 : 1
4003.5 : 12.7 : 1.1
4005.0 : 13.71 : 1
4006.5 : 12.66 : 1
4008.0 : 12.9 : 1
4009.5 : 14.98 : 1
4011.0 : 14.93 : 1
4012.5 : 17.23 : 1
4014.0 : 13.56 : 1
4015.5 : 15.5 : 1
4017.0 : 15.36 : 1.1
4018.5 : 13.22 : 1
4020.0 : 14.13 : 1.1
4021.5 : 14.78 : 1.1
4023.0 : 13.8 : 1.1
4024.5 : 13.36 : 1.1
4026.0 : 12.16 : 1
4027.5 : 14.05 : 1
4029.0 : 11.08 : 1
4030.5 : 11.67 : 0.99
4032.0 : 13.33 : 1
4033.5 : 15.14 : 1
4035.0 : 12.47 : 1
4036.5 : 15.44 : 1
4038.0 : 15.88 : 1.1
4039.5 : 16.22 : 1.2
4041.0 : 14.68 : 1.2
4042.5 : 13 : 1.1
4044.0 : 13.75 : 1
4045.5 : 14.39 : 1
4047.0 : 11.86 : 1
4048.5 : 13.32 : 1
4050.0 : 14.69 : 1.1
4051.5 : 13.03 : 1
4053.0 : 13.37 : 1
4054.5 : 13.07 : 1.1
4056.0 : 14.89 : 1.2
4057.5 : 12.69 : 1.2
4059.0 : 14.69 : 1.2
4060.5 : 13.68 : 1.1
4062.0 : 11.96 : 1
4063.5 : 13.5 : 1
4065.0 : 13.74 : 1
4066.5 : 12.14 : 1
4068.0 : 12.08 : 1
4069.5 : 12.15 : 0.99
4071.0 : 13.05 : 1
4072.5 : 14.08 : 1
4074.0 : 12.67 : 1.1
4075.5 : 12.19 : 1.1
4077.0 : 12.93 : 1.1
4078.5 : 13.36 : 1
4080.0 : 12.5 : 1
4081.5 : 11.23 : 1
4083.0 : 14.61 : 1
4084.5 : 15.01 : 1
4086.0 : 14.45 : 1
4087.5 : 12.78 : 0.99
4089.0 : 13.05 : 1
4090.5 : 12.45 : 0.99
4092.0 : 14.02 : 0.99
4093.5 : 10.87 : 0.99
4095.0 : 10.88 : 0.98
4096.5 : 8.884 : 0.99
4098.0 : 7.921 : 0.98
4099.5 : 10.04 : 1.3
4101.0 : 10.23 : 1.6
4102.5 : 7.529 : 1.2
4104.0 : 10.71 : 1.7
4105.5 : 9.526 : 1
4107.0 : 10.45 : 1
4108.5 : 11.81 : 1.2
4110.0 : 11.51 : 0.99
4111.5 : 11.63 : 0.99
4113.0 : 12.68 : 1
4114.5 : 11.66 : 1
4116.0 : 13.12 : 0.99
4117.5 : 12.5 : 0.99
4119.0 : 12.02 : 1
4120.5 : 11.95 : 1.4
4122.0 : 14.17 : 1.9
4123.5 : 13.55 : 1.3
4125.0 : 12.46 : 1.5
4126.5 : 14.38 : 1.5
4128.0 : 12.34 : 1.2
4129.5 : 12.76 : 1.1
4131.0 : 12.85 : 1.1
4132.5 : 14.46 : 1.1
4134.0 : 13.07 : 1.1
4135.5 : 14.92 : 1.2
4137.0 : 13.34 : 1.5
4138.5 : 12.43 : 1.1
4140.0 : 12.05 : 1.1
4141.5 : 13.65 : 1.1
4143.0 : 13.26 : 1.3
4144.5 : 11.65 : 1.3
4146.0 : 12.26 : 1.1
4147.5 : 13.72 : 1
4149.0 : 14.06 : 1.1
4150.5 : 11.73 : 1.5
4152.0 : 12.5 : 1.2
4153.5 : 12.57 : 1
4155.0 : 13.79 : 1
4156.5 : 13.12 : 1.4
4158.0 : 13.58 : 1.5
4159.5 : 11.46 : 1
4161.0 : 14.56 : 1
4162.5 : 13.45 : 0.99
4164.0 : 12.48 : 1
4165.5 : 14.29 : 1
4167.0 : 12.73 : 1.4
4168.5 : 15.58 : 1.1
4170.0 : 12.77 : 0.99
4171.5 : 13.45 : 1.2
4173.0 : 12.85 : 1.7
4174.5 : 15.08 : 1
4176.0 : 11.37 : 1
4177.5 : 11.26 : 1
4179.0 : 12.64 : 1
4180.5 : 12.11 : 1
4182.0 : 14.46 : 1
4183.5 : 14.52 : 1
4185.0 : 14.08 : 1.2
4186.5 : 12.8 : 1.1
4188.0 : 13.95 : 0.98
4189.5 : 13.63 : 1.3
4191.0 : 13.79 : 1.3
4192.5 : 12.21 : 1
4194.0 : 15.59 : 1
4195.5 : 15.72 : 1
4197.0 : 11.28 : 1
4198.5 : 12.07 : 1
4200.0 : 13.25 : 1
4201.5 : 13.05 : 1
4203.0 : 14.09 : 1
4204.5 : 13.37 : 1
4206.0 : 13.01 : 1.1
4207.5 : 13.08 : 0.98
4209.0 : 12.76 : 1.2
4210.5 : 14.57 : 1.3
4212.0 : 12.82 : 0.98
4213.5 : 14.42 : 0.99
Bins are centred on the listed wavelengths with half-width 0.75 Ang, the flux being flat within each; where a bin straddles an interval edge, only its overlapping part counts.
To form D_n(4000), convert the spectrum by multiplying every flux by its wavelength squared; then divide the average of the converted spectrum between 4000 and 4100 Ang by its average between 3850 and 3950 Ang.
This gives 1.3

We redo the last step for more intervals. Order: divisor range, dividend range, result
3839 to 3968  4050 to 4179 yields 1.32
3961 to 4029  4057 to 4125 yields 1.06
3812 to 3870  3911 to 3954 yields 1.17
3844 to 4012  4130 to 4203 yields 1.34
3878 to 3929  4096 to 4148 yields 1.24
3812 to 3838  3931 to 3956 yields 1.33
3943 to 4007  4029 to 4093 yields 1.26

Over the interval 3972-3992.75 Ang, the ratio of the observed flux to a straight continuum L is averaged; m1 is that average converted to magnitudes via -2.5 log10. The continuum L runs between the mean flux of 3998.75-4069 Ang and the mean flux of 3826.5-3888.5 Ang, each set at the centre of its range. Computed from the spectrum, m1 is 0.09 mag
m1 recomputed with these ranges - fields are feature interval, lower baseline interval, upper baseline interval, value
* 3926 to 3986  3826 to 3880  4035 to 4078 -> 0.21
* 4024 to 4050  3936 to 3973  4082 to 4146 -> -0.23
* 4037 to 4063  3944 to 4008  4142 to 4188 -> -0.16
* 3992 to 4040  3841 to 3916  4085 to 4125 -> -0.22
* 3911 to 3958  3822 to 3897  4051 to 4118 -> -0.05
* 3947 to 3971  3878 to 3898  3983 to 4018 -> 0.27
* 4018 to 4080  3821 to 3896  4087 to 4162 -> -0.16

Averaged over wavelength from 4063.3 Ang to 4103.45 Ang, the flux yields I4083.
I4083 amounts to 12.1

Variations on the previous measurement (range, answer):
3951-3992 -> 10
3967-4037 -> 12.6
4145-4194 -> 13.2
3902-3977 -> 10.4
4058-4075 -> 13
